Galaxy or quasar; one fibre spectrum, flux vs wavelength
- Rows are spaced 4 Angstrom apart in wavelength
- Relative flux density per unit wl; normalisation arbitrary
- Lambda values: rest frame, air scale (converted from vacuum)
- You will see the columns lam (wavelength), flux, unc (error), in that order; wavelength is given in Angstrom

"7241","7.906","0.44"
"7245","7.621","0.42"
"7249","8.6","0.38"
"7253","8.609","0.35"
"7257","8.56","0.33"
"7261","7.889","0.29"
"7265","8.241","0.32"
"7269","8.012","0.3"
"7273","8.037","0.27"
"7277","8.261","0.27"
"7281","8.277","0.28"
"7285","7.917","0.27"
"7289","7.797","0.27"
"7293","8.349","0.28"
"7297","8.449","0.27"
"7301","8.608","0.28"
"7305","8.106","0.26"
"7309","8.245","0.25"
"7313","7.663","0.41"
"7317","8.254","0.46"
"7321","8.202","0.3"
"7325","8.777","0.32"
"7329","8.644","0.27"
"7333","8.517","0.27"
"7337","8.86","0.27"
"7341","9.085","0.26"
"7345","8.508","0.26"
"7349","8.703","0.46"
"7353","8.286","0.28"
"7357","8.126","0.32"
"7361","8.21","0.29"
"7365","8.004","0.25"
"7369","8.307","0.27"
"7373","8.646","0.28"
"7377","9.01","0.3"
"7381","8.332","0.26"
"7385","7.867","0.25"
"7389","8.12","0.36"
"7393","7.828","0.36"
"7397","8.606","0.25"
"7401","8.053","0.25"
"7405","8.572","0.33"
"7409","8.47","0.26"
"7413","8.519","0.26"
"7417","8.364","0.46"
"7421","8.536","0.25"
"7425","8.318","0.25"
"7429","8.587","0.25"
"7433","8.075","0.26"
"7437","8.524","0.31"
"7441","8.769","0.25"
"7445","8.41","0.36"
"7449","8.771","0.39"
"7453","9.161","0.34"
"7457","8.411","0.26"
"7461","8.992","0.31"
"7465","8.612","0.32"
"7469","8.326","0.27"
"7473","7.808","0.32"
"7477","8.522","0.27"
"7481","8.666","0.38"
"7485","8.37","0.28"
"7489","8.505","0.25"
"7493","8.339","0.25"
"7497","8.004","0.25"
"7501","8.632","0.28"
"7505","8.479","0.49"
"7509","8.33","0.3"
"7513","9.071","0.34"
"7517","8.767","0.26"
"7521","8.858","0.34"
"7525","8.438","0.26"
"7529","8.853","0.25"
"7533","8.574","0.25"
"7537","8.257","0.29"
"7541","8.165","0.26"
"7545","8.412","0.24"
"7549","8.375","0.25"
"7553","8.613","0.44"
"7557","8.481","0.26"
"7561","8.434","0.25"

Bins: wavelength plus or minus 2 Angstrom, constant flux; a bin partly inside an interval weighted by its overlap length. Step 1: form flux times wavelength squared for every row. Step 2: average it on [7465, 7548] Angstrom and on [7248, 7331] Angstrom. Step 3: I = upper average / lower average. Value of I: 1.09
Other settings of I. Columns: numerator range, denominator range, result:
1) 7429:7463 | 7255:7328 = 1.10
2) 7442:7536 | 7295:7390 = 1.06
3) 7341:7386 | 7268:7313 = 1.05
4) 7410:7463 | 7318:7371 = 1.04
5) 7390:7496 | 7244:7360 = 1.06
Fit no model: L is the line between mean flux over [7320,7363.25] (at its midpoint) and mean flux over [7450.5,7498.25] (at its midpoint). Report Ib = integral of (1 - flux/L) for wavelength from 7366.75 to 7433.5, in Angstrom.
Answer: 1.2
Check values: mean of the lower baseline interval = 8.54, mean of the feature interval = 8.37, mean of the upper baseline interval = 8.49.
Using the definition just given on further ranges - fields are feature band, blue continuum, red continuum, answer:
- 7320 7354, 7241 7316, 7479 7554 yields -1.6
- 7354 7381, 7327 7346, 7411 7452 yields 0.9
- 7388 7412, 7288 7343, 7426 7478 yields 0.5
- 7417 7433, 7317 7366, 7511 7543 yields 0.3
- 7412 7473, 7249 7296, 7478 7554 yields -0.9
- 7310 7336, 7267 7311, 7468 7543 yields -0.4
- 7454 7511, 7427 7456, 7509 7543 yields 1.1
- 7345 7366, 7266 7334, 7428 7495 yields 0.1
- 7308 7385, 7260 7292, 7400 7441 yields -1.7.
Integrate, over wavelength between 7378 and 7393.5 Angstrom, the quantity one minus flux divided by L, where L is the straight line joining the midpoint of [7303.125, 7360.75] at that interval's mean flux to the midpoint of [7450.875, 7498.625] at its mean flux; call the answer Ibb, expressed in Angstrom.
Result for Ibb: 0.59 Angstrom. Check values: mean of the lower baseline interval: 8.42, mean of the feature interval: 8.12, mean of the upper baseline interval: 8.48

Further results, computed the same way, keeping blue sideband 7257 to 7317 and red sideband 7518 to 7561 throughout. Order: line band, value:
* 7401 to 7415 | -0.2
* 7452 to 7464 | -0.6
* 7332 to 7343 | -0.8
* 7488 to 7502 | 0.2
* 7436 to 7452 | -0.5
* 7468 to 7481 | 0.2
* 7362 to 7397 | 0.0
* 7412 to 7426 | -0.2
